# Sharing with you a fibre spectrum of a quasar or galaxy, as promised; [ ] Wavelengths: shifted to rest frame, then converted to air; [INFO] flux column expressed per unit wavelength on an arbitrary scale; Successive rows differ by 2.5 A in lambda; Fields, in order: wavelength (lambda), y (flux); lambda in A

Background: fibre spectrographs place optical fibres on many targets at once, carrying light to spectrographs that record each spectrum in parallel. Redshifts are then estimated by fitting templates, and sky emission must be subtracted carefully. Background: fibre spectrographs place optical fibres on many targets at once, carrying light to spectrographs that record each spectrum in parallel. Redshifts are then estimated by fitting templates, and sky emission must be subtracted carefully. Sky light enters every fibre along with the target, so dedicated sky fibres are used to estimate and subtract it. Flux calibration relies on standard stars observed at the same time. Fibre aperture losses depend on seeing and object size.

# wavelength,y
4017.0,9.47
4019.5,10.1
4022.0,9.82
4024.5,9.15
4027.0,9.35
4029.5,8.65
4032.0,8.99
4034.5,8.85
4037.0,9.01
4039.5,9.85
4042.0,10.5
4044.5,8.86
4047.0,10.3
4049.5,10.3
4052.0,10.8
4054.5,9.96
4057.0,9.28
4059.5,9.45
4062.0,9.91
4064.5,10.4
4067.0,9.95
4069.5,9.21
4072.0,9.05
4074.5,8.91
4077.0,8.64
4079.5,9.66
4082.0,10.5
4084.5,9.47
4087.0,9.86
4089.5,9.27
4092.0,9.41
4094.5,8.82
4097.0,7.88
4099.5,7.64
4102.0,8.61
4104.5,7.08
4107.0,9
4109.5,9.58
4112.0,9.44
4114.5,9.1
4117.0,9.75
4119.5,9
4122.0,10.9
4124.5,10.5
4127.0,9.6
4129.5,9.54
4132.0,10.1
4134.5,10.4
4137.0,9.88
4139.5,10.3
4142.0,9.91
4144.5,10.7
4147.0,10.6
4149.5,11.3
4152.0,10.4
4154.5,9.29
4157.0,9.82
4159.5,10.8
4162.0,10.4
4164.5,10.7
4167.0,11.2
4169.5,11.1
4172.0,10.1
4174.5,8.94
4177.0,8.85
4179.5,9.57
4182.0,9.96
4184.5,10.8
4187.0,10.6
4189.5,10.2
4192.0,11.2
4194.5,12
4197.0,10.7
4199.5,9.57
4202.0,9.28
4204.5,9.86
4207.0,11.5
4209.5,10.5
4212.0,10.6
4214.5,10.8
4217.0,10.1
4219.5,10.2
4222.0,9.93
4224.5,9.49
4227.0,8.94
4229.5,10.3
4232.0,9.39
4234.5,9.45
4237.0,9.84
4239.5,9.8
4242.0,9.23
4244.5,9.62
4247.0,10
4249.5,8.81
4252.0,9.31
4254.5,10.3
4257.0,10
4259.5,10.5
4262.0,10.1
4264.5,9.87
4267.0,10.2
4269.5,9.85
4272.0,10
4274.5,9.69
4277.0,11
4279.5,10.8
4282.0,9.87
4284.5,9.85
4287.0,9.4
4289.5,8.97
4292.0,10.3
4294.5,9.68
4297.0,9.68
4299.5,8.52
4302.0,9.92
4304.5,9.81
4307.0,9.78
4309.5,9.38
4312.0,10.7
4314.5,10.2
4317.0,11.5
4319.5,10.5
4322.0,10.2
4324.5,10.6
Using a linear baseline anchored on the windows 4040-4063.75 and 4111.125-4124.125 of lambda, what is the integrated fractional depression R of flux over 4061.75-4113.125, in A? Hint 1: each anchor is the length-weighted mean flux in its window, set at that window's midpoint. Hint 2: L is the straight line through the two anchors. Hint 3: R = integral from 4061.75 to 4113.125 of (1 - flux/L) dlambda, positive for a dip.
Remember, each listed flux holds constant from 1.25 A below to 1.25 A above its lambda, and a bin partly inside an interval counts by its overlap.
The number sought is 3.5 A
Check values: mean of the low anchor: 9.94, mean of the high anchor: 9.7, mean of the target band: 9.14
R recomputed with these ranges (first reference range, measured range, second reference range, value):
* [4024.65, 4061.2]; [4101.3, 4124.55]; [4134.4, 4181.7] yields 1.7 A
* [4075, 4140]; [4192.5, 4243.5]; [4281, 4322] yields -2.3 A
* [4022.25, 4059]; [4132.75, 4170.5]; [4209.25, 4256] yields -2.9 A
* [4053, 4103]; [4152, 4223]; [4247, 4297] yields -4.8 A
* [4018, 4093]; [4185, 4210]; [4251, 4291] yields -1.8 A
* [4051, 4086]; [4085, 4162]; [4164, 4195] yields 2.9 A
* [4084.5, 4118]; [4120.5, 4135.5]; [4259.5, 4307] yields -1.8 A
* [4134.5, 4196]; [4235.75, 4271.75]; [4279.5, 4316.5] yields 0.6 A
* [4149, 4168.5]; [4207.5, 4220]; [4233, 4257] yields -0.7 A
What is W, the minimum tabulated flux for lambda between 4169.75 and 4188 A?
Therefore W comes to 8.85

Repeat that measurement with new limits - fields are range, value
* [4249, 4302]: 8.52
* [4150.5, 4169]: 9.29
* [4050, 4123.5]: 7.08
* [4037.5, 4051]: 8.86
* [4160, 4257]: 8.81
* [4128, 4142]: 9.54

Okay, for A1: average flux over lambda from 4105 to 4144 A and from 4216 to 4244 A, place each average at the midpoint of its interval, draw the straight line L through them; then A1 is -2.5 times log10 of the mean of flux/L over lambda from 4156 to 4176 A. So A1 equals -0.069 mag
